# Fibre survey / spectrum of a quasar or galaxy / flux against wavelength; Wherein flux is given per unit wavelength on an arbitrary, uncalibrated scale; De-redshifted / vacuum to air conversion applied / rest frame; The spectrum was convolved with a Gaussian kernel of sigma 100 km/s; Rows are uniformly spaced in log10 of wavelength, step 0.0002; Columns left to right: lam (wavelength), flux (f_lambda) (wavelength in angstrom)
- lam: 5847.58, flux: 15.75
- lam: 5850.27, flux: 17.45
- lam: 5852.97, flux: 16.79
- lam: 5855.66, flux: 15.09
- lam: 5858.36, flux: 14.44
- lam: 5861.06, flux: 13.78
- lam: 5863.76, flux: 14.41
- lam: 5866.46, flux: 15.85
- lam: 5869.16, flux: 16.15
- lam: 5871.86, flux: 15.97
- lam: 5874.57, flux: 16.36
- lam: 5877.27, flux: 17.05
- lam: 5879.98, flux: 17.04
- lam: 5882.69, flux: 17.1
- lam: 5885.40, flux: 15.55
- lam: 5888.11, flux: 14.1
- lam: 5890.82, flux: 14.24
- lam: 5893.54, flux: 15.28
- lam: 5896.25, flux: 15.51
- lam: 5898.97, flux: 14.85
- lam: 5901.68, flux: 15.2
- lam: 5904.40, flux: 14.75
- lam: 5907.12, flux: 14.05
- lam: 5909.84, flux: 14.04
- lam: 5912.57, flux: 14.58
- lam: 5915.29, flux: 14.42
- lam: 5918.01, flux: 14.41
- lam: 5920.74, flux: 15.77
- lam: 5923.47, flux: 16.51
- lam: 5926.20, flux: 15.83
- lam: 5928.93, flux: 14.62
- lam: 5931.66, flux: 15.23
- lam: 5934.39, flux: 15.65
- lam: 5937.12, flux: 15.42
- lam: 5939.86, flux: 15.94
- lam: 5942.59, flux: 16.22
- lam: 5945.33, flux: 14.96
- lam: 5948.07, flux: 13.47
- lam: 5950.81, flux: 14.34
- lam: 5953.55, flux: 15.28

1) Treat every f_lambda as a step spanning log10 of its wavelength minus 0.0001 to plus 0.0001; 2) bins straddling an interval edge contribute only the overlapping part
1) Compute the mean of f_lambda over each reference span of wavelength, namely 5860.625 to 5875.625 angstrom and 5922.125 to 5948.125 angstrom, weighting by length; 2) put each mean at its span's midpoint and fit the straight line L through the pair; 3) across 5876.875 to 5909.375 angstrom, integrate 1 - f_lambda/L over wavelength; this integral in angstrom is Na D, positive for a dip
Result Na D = 0.4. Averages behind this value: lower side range 15.5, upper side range 15.5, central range 15.3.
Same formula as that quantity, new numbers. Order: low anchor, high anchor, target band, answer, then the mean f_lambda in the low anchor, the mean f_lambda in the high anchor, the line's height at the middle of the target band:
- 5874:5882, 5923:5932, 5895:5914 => 1.7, 16.9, 15.5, 16.1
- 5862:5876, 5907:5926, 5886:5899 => 0.4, 15.7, 14.9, 15.3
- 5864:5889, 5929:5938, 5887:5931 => 2.1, 16.1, 15.3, 15.7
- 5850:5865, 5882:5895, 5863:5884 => -1.6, 15.2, 15.2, 15.2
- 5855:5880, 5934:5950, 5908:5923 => 0.6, 15.6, 15.2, 15.3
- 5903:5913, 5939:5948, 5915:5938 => -0.8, 14.3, 15.4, 14.9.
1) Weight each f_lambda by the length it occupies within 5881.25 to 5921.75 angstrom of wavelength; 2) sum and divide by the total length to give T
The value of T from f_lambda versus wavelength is 14.9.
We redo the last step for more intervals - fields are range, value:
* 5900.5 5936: 15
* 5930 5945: 15.6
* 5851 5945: 15.4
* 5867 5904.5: 15.7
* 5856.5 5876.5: 15.3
